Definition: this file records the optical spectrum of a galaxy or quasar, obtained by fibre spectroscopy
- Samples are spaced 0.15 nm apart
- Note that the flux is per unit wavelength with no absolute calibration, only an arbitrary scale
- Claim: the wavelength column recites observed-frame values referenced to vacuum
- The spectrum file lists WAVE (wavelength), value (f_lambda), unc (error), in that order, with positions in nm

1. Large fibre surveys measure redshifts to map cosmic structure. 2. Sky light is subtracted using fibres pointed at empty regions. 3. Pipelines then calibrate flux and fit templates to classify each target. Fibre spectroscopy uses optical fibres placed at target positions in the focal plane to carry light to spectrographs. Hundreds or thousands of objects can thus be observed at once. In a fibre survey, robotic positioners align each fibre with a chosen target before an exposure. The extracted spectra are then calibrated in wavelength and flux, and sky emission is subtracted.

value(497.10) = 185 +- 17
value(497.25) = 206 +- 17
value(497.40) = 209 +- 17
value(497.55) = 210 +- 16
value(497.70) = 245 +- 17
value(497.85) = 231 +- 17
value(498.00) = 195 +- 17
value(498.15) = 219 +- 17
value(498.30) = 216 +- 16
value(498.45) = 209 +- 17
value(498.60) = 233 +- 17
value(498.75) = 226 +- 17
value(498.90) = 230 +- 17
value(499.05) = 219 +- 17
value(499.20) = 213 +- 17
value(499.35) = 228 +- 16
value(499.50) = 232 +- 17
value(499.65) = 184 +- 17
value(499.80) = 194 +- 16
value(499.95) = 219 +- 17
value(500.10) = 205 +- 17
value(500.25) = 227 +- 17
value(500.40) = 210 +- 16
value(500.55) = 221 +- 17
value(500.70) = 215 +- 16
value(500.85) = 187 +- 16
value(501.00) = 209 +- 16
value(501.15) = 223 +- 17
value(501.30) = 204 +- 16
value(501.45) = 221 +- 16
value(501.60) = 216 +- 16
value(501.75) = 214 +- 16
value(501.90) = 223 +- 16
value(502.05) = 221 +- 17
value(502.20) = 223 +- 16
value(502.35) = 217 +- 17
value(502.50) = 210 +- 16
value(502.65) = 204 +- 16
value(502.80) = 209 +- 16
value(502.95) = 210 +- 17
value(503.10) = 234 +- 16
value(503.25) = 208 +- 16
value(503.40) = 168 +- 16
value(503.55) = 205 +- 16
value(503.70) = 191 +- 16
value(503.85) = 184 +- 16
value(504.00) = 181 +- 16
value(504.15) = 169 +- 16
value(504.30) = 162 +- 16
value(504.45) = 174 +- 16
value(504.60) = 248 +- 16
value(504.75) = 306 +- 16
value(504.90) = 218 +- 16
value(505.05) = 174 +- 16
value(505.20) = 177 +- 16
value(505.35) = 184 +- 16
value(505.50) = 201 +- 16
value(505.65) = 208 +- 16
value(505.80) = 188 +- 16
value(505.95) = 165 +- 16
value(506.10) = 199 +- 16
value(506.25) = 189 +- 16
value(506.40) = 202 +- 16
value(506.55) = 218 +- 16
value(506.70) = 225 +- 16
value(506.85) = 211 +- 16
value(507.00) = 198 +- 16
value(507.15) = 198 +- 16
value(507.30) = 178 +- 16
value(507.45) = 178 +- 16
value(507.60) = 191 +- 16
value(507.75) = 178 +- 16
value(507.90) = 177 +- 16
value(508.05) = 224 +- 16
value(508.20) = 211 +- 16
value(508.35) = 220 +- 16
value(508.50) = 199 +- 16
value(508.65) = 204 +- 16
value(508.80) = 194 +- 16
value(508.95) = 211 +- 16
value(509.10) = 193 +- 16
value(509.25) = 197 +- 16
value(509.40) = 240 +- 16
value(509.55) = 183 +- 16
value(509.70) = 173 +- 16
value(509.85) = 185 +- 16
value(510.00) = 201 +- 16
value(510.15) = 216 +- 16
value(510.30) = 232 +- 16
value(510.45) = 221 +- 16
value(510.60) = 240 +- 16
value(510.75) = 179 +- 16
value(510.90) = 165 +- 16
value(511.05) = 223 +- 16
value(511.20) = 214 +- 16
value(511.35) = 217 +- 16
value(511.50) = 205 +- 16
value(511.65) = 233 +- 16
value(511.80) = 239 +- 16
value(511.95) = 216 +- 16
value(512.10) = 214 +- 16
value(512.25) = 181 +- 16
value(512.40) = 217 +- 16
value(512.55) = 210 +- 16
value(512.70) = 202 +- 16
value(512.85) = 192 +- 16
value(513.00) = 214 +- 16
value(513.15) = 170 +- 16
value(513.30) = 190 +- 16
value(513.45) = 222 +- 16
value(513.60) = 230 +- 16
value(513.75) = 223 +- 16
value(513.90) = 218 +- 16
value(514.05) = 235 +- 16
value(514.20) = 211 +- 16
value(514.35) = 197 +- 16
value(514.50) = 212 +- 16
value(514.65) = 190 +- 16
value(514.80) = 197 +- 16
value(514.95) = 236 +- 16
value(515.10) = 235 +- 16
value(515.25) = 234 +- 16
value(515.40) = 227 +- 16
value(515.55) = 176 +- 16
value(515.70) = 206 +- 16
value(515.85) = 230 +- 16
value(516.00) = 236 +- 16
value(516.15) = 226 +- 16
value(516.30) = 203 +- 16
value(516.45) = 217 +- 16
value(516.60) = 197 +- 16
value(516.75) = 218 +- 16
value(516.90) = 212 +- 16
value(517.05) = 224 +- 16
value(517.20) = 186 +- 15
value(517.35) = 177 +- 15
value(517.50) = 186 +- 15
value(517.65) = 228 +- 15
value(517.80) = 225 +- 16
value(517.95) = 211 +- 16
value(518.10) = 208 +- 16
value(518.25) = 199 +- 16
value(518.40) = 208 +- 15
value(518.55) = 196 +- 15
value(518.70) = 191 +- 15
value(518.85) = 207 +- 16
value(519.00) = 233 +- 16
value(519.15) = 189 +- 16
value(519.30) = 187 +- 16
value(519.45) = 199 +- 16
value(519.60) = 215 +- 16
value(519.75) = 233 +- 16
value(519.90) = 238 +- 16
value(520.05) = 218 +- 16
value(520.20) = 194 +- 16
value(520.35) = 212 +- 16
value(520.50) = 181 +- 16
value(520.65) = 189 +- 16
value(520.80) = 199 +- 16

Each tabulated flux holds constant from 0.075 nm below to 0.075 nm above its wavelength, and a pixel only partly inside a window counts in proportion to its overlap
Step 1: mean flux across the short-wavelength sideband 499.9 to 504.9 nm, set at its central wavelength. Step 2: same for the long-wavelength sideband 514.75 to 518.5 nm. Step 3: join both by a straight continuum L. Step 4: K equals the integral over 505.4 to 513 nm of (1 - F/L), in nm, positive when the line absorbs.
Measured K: 0.28 nm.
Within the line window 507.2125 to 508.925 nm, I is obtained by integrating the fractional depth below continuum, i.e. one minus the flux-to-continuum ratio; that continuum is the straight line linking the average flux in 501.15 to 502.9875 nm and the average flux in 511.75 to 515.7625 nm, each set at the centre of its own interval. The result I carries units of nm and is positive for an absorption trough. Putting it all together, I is 0.13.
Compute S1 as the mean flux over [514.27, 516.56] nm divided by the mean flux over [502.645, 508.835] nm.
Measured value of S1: 1.1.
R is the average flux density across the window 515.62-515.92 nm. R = 217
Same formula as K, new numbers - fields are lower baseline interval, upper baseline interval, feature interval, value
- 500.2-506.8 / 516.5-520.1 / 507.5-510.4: 0.07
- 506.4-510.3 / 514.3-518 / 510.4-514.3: -0.08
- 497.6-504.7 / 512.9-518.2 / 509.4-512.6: 0.04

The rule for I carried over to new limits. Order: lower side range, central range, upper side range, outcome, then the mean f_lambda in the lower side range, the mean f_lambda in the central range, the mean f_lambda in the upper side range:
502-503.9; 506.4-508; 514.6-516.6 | 0.10 nm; 207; 196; 216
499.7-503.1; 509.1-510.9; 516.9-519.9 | 0.05 nm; 213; 204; 206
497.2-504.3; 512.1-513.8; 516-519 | 0.03 nm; 211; 205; 208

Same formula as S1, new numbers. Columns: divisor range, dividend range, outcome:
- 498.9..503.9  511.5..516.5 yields 1.01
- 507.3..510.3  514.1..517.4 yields 1.06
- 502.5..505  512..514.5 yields 1.02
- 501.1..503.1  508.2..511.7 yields 0.96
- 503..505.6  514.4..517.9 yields 1.06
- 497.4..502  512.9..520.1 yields 0.98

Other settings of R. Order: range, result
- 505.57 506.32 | 190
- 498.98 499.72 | 215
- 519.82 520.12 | 228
